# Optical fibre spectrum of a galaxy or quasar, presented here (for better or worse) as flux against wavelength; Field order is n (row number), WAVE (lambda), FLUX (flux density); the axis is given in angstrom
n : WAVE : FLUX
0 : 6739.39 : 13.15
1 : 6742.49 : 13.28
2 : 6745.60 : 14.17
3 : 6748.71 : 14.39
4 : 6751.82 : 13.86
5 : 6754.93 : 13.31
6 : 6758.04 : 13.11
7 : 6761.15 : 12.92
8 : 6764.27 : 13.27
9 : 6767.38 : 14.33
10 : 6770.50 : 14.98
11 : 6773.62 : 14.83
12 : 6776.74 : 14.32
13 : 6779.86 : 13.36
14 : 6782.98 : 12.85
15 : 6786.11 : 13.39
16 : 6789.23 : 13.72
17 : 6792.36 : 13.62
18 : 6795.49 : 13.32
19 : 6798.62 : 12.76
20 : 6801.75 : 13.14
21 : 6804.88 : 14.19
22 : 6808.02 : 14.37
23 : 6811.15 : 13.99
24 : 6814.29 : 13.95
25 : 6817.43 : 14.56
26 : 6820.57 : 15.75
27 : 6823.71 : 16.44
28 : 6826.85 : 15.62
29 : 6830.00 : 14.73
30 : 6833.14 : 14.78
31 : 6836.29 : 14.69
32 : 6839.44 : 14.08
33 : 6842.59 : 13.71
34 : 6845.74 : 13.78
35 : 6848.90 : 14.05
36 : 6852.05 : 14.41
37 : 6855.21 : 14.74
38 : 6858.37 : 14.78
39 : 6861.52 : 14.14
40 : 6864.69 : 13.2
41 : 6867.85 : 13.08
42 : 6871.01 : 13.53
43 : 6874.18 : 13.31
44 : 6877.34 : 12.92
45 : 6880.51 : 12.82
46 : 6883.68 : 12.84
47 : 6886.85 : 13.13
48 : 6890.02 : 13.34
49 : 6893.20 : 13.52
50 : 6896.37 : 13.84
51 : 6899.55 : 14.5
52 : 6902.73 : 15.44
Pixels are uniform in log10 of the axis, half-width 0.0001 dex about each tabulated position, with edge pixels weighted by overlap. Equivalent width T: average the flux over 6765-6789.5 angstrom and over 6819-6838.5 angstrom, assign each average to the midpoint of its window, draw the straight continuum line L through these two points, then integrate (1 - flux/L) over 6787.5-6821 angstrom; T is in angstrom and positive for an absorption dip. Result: 1.8 angstrom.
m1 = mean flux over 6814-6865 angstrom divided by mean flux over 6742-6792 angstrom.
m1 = 1.06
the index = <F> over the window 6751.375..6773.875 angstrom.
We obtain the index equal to 13.8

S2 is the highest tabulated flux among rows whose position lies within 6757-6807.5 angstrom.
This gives 14.98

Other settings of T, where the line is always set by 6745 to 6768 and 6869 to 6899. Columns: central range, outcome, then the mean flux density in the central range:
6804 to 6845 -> -3.74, 14.7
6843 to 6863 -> -1.36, 14.3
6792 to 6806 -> 0.15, 13.4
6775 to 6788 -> 0.05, 13.5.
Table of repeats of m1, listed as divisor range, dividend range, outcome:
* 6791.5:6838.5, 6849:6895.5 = 0.94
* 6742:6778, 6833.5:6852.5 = 1.02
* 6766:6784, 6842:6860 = 1.01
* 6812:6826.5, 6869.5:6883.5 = 0.87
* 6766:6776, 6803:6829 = 1.01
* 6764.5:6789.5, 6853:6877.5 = 0.99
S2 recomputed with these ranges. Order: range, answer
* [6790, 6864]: 16.44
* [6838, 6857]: 14.74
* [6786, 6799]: 13.72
